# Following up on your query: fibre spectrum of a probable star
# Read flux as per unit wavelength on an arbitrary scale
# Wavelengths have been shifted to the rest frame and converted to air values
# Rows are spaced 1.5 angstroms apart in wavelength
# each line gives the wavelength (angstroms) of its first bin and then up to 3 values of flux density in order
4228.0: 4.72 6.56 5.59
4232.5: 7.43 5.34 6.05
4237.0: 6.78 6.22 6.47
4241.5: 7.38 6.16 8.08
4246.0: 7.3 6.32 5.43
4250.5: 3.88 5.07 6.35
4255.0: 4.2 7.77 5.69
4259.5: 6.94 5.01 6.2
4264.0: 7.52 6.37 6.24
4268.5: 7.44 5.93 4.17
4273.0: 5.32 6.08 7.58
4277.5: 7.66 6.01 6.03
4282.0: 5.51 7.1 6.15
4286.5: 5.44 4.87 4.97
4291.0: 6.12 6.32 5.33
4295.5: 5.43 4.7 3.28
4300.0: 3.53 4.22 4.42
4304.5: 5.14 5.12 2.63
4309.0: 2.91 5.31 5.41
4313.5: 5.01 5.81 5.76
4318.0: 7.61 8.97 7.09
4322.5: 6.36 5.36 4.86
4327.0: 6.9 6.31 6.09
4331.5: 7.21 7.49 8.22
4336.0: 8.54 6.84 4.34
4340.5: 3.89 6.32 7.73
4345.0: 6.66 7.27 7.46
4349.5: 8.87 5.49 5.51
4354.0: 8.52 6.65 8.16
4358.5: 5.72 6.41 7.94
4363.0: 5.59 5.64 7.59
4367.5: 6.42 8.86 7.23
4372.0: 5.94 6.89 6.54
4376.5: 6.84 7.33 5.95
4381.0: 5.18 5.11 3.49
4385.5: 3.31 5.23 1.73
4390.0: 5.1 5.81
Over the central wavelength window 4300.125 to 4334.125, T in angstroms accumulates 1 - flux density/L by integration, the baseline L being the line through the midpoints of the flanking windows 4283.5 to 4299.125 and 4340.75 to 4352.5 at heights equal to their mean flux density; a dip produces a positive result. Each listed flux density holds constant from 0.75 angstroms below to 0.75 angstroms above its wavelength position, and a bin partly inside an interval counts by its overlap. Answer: 2.18 angstroms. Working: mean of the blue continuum 5.37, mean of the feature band 5.71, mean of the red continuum 6.87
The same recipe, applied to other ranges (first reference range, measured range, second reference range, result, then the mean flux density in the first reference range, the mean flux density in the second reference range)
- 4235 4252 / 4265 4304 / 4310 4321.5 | 4.5 angstroms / 6.32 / 6.38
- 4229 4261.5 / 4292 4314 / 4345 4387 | 6.2 angstroms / 6.19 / 6.49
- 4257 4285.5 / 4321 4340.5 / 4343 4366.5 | 0.8 angstroms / 6.27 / 6.94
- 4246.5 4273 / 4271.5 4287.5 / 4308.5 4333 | -0.5 angstroms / 5.91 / 6.14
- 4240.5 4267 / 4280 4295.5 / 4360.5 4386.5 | 1.1 angstroms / 6.22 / 6.22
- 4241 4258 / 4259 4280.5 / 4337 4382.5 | -0.3 angstroms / 6.14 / 6.63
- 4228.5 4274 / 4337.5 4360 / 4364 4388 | -2.0 angstroms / 6.17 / 6.06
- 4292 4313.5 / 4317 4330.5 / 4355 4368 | -3.4 angstroms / 4.55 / 6.69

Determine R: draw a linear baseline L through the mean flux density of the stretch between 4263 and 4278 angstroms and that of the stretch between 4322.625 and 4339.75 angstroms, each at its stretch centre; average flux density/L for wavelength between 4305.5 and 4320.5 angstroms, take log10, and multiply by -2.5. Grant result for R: 0.19 mag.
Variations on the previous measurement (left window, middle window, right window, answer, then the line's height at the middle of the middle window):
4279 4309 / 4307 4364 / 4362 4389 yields -0.171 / 5.47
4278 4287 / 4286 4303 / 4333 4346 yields 0.257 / 6.21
